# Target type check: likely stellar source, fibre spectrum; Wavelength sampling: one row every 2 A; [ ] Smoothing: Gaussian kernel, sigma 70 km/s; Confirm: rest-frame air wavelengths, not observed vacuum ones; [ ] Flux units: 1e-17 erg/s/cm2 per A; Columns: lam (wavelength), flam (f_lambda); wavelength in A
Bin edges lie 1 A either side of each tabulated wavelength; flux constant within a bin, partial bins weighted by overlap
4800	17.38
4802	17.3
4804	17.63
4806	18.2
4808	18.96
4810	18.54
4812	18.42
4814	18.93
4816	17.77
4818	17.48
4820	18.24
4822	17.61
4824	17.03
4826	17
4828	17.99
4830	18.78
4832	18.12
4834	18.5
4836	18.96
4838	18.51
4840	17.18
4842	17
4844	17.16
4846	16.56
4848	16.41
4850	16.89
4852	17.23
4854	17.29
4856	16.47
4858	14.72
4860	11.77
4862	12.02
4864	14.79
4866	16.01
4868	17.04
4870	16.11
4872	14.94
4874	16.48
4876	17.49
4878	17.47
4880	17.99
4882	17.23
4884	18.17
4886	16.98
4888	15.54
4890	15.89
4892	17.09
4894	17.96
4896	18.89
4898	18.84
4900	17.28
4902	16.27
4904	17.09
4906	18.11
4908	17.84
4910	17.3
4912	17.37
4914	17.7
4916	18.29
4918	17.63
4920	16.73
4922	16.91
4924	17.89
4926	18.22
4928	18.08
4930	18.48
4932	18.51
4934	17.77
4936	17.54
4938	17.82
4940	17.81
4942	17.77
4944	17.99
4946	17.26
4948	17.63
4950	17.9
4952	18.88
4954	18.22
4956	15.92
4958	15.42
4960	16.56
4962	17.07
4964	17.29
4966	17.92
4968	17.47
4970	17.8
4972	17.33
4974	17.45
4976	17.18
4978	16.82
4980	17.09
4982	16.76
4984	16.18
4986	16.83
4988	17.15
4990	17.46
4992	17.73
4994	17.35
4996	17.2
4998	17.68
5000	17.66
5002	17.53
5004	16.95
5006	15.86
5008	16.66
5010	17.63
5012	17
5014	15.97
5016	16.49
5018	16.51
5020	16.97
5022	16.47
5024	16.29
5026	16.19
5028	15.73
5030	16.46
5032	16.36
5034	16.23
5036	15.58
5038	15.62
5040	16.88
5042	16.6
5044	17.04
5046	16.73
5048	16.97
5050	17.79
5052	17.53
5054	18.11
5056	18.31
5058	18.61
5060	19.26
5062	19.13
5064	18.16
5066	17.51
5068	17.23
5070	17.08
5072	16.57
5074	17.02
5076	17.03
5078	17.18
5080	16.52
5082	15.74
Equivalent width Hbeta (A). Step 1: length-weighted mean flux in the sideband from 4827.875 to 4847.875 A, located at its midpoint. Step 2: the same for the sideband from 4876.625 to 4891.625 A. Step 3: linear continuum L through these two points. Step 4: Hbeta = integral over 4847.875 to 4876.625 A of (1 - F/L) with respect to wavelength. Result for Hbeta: 2.9 A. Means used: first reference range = 17.8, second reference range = 17.1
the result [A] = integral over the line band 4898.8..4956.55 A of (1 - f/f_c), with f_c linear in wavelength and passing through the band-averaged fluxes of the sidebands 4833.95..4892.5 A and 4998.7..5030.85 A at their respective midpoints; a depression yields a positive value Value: -3.9 A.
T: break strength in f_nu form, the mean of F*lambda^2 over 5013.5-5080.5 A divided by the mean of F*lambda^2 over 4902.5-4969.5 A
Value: 1.0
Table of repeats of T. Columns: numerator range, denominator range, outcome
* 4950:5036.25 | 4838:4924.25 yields 1.05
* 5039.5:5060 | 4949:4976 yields 1.05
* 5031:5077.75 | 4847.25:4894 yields 1.15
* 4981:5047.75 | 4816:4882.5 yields 1.06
